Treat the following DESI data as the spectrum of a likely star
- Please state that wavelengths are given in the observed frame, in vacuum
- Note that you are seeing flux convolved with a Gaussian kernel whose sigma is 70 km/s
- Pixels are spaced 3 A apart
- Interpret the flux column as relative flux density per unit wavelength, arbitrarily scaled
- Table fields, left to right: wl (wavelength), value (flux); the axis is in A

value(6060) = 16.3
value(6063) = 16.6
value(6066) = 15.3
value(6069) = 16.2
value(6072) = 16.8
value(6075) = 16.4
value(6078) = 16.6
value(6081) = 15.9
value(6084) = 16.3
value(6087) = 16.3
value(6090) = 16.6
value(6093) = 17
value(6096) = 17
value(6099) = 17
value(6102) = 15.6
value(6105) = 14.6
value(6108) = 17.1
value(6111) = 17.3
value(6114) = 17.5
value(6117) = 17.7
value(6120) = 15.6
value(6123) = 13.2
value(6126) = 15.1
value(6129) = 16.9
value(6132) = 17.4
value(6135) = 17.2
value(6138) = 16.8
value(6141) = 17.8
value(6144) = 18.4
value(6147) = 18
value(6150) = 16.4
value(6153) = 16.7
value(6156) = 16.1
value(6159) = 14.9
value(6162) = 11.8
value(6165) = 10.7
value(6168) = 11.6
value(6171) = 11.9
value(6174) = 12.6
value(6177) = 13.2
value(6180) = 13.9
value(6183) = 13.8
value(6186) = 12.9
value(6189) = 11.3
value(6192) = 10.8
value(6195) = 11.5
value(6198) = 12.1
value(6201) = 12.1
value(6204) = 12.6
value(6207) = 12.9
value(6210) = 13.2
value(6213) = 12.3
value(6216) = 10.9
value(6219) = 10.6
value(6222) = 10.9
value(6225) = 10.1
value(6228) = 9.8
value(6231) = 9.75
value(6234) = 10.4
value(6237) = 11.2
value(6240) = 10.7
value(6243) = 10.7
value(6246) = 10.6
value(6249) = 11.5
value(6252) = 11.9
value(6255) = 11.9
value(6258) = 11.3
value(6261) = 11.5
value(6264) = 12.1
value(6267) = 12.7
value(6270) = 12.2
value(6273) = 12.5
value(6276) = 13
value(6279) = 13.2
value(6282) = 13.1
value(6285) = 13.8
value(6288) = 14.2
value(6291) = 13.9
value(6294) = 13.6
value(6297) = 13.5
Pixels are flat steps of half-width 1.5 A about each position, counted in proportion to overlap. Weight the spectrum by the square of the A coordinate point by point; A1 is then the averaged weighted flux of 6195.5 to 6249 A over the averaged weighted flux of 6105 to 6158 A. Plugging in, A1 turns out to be 0.69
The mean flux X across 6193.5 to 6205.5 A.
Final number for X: 12.1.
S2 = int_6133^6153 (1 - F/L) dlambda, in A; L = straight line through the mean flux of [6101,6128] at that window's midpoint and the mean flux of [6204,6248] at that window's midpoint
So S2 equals -3.6 A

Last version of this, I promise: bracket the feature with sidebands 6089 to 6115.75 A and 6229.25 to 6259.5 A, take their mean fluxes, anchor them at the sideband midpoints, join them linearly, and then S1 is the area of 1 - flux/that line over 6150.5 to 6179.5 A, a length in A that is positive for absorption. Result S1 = 1.6 A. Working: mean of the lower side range 16.6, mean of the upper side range 11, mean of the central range 13.4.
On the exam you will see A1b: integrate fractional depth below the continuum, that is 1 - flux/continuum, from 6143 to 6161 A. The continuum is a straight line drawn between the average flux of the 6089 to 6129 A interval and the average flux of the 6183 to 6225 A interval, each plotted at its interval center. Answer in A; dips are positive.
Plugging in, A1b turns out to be -2.9 A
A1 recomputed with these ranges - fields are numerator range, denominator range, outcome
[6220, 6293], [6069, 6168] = 0.76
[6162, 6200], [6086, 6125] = 0.76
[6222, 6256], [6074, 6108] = 0.69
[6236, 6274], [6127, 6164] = 0.73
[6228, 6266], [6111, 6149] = 0.69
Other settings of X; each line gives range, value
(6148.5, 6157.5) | 16.4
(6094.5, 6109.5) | 16.3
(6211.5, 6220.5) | 11.3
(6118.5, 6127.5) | 14.6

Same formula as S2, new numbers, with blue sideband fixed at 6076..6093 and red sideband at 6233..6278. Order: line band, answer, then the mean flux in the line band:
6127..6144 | -2.6 A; 17.3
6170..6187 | 0.9 A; 13.1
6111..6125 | -0.6 A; 16.1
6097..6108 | -0.1 A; 16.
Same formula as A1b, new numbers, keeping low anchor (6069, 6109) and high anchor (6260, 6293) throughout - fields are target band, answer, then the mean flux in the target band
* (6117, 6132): 0.1 A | 15.7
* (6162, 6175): 2.8 A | 11.7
